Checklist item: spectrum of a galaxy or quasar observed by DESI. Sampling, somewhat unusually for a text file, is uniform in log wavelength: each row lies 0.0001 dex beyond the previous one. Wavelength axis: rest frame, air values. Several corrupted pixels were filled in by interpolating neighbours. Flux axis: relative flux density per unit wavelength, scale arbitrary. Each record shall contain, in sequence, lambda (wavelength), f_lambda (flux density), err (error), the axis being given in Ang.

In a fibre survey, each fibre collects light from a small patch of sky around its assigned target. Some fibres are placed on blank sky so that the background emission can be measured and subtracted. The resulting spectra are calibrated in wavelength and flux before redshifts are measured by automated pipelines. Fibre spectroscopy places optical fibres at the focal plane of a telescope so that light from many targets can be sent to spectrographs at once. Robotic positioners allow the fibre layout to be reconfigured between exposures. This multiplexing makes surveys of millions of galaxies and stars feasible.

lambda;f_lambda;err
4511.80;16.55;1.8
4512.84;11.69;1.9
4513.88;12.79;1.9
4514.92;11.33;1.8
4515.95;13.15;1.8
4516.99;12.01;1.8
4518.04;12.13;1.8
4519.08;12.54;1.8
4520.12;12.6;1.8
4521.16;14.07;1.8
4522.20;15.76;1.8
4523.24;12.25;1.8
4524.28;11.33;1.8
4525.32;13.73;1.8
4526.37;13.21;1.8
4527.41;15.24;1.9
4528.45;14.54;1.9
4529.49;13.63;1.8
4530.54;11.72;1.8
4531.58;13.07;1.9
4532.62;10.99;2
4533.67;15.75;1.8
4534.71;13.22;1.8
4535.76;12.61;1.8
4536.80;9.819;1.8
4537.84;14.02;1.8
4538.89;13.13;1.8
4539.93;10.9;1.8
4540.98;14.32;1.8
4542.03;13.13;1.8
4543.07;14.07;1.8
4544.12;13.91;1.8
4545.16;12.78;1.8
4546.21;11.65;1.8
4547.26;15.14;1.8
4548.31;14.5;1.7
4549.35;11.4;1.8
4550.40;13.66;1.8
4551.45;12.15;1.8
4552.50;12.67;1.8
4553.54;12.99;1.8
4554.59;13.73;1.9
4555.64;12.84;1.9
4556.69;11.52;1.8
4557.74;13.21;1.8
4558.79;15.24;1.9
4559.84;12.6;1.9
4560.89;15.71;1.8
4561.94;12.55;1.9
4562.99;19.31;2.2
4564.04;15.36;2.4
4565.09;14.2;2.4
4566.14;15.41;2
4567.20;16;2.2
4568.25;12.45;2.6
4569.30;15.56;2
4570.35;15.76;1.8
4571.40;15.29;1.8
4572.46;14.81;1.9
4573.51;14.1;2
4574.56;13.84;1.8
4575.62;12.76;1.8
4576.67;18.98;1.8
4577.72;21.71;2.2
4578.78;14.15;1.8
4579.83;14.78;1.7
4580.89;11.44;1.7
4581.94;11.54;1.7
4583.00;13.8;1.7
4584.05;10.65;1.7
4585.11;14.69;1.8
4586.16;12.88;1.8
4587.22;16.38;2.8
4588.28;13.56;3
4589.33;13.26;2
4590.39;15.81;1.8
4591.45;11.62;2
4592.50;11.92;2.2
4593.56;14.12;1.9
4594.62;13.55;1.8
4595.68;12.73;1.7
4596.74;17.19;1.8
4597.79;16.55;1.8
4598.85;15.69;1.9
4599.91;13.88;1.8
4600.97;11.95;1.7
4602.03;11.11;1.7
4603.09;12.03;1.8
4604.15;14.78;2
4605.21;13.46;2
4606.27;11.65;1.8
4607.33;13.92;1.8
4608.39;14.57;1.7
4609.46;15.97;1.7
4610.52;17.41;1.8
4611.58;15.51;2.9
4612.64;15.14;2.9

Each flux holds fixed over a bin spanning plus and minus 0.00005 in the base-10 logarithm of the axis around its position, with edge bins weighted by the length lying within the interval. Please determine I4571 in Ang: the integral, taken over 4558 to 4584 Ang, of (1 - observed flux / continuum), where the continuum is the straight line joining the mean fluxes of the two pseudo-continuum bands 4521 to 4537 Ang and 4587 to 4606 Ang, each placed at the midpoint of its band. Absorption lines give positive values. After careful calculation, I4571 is -2.32 Ang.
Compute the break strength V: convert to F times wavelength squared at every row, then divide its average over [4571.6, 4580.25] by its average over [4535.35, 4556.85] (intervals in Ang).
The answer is 1.23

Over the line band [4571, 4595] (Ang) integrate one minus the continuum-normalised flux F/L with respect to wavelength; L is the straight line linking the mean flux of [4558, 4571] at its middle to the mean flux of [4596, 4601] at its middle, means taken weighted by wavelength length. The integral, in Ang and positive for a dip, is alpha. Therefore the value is 1.6 Ang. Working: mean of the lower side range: 15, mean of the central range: 14.2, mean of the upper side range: 15.3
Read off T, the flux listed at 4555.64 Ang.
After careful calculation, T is 12.84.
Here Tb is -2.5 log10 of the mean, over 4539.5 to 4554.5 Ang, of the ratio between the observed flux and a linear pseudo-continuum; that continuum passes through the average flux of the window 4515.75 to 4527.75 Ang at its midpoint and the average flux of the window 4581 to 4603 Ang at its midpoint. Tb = 0.01 mag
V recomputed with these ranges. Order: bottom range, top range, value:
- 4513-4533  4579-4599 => 1.10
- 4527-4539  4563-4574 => 1.17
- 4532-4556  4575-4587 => 1.12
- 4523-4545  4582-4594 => 1.05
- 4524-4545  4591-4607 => 1.06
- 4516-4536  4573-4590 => 1.11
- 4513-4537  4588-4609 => 1.09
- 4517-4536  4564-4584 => 1.14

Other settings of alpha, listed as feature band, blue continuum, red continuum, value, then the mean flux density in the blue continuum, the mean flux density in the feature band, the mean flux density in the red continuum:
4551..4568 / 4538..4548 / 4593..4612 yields -0.7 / 13.3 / 14.1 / 14.2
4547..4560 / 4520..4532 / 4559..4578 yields 1.3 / 13.5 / 13.2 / 15.3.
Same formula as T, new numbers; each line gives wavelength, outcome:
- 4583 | 13.8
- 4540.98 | 14.32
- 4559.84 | 12.6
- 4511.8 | 16.55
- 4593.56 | 14.12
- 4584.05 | 10.65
